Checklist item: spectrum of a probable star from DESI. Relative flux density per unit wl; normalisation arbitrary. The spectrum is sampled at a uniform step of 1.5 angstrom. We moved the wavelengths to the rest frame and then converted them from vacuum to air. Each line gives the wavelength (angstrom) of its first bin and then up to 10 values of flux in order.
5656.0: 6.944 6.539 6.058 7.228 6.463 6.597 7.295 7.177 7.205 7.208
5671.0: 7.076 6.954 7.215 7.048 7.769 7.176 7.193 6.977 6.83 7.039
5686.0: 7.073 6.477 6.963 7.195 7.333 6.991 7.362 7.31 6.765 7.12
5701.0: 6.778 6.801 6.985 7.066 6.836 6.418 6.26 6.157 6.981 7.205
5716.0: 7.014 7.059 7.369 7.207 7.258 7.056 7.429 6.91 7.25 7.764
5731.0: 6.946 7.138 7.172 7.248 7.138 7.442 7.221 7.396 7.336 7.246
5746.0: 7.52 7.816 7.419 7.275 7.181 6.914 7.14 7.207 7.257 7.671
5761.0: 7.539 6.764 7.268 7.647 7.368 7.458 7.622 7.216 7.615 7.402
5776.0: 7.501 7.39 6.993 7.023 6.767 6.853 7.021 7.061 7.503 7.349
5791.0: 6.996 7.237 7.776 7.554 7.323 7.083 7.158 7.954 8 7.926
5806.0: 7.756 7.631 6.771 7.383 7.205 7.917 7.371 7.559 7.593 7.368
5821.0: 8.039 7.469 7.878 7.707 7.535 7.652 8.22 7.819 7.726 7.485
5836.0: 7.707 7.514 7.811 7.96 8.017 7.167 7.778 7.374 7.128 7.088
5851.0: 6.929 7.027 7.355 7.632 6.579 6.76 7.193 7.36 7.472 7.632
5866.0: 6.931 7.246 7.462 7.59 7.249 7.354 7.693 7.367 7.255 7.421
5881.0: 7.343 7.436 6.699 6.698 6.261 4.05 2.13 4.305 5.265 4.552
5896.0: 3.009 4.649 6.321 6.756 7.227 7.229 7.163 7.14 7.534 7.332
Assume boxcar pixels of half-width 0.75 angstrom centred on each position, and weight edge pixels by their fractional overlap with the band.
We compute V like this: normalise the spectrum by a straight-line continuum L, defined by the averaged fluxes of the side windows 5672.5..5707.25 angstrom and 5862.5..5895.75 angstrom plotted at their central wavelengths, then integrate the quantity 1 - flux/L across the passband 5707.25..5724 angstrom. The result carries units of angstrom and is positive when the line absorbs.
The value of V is 0.2 angstrom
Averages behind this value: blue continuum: 7.06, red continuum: 6.46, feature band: 6.9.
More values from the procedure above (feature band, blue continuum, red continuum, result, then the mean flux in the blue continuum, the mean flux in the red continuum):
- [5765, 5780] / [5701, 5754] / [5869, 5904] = -1.2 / 7.12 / 6.19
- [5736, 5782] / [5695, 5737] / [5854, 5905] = -2.9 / 7.03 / 6.51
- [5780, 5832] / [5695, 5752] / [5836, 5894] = -3.4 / 7.12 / 6.93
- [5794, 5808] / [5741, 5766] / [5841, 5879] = -0.6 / 7.33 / 7.31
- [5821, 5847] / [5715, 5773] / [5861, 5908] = -3.6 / 7.29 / 6.47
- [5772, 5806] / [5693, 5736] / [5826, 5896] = -1.7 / 7.03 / 6.96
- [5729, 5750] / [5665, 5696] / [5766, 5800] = -0.4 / 7.12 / 7.28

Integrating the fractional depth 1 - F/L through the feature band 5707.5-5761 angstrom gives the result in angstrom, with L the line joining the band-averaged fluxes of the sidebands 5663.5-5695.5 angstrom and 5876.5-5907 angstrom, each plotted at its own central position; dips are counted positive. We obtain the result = -2.9 angstrom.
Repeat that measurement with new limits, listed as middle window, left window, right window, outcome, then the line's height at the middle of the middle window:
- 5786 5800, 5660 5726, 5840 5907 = -1.0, 6.85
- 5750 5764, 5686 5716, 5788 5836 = 0.0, 7.24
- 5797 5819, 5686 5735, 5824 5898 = -1.8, 6.95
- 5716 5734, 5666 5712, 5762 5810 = -0.2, 7.13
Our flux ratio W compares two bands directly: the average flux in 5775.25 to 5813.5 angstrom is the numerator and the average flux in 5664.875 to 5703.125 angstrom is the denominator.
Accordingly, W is 1.0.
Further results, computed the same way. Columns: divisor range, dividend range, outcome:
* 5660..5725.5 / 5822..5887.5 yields 1.05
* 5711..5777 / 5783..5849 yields 1.04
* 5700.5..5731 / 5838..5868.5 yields 1.05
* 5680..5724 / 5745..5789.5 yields 1.05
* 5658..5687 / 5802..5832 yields 1.09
